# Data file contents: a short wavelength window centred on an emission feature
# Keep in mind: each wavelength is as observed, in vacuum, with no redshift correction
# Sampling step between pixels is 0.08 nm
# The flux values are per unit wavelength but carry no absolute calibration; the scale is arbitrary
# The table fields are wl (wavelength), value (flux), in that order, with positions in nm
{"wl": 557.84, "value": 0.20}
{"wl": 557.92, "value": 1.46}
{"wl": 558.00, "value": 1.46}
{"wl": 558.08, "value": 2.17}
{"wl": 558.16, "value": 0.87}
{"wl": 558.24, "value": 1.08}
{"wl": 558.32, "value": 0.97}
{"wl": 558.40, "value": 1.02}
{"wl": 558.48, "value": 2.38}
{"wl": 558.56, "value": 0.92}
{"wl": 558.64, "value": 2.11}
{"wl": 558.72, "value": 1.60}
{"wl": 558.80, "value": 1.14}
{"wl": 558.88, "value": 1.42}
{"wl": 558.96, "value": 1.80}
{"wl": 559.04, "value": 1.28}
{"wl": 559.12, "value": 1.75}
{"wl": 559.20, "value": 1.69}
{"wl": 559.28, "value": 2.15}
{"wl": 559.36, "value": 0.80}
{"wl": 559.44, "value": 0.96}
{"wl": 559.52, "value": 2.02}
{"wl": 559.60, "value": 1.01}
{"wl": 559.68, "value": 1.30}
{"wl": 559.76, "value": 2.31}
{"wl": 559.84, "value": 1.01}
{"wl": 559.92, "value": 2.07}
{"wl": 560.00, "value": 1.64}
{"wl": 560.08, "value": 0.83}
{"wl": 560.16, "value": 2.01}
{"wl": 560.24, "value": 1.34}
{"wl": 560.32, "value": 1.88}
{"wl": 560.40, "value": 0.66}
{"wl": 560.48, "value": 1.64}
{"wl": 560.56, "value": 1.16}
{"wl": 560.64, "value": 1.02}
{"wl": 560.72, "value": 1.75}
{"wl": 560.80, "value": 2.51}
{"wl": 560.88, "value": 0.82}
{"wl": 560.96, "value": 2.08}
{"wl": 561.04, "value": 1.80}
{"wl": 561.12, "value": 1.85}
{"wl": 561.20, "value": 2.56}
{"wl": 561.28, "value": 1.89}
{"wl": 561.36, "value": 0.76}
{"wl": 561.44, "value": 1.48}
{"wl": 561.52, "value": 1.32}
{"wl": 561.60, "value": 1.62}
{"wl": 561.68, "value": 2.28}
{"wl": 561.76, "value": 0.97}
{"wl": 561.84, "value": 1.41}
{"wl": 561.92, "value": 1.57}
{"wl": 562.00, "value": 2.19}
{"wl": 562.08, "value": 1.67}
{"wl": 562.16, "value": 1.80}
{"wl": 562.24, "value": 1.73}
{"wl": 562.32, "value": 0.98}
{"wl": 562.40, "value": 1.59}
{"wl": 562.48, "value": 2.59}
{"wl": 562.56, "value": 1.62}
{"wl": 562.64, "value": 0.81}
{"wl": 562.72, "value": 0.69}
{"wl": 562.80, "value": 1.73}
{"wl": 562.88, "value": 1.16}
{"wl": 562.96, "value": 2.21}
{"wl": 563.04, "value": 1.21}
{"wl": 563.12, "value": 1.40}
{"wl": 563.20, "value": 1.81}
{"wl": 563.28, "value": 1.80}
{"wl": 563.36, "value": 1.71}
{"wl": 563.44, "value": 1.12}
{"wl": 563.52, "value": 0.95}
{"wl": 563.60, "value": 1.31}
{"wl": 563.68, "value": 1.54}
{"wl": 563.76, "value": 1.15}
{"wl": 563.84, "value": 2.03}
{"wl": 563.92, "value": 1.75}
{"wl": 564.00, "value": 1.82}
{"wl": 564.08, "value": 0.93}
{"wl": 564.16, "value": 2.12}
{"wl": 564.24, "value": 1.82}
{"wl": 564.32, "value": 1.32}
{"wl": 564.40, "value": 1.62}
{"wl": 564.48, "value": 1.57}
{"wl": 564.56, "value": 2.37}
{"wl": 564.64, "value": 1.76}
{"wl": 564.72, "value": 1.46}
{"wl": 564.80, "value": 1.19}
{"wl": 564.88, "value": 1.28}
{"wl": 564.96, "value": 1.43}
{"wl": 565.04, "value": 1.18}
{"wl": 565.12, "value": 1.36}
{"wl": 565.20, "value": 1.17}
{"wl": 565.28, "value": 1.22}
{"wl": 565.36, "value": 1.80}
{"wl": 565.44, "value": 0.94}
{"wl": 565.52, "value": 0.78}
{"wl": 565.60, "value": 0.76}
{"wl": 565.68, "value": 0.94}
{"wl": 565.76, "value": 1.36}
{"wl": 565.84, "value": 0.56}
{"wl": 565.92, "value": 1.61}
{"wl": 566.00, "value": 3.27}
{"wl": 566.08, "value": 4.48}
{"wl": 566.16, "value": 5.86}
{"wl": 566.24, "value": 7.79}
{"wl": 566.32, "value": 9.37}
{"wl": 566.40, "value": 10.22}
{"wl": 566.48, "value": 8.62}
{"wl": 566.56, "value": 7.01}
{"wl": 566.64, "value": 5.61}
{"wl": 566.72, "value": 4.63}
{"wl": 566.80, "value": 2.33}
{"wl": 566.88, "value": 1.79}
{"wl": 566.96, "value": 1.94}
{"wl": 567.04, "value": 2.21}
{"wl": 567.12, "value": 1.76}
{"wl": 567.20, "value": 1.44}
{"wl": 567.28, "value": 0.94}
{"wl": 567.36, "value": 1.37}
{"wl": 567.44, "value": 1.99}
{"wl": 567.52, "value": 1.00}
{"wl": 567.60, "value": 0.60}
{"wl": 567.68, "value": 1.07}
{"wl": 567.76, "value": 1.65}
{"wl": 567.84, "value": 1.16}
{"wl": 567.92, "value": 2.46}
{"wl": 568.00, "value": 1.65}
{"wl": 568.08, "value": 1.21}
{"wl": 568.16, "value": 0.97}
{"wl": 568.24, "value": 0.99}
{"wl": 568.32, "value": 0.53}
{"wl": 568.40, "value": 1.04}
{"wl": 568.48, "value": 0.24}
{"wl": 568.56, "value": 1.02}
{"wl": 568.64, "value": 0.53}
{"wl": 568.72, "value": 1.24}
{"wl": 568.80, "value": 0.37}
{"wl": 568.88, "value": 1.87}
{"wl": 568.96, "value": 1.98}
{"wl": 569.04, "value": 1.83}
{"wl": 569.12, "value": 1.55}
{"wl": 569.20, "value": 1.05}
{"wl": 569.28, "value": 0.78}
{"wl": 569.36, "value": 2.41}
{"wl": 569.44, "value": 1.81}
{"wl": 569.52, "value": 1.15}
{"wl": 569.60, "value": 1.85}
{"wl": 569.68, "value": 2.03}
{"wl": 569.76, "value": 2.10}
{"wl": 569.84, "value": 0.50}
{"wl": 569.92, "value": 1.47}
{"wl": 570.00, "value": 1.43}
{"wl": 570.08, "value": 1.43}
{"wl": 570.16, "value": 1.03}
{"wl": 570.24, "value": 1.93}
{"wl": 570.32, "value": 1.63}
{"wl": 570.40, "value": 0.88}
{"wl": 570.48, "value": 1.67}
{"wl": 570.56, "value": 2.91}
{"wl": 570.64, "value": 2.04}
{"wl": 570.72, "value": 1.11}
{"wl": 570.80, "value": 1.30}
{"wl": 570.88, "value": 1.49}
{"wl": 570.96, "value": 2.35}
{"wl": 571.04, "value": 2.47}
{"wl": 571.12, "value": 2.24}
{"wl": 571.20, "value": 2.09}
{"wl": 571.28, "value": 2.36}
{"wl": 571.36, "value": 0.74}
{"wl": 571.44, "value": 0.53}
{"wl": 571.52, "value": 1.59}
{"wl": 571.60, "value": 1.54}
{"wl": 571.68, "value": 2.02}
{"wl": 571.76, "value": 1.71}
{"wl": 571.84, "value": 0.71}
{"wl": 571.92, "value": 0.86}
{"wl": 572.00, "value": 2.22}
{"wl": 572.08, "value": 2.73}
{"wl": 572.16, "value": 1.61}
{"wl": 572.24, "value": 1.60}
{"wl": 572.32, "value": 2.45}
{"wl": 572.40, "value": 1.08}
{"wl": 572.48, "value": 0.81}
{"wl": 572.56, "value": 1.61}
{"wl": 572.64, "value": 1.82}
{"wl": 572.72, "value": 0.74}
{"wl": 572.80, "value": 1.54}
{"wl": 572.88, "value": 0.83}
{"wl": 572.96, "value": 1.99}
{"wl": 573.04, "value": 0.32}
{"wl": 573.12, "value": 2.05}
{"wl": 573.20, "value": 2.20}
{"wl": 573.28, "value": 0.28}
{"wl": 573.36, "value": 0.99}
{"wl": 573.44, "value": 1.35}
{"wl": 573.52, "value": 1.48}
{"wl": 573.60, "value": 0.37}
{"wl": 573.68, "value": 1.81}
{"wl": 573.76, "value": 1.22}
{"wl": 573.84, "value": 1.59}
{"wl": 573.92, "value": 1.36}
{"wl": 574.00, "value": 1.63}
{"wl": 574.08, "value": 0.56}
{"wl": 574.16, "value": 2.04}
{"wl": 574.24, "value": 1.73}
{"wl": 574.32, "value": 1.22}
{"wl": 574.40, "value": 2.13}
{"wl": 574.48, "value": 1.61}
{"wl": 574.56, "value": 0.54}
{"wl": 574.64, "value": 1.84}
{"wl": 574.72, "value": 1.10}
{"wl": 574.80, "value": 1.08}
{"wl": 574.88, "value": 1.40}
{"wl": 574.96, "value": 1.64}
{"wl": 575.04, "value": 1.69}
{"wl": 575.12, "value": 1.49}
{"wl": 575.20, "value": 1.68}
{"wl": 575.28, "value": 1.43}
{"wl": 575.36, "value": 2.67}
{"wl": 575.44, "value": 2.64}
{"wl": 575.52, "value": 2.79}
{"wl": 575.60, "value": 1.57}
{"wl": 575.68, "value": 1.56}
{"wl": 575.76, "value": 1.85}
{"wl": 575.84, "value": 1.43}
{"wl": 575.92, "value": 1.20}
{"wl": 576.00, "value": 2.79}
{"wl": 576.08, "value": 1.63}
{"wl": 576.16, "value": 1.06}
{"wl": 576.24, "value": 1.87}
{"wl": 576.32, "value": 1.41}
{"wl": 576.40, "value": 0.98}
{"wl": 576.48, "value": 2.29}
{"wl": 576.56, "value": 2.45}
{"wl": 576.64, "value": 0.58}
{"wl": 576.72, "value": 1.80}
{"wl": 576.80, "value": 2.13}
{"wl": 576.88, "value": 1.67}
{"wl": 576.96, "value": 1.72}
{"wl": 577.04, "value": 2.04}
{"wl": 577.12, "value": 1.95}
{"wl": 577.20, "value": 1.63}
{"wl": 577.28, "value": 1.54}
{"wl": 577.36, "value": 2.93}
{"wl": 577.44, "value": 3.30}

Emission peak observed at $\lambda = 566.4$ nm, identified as H-beta 4861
